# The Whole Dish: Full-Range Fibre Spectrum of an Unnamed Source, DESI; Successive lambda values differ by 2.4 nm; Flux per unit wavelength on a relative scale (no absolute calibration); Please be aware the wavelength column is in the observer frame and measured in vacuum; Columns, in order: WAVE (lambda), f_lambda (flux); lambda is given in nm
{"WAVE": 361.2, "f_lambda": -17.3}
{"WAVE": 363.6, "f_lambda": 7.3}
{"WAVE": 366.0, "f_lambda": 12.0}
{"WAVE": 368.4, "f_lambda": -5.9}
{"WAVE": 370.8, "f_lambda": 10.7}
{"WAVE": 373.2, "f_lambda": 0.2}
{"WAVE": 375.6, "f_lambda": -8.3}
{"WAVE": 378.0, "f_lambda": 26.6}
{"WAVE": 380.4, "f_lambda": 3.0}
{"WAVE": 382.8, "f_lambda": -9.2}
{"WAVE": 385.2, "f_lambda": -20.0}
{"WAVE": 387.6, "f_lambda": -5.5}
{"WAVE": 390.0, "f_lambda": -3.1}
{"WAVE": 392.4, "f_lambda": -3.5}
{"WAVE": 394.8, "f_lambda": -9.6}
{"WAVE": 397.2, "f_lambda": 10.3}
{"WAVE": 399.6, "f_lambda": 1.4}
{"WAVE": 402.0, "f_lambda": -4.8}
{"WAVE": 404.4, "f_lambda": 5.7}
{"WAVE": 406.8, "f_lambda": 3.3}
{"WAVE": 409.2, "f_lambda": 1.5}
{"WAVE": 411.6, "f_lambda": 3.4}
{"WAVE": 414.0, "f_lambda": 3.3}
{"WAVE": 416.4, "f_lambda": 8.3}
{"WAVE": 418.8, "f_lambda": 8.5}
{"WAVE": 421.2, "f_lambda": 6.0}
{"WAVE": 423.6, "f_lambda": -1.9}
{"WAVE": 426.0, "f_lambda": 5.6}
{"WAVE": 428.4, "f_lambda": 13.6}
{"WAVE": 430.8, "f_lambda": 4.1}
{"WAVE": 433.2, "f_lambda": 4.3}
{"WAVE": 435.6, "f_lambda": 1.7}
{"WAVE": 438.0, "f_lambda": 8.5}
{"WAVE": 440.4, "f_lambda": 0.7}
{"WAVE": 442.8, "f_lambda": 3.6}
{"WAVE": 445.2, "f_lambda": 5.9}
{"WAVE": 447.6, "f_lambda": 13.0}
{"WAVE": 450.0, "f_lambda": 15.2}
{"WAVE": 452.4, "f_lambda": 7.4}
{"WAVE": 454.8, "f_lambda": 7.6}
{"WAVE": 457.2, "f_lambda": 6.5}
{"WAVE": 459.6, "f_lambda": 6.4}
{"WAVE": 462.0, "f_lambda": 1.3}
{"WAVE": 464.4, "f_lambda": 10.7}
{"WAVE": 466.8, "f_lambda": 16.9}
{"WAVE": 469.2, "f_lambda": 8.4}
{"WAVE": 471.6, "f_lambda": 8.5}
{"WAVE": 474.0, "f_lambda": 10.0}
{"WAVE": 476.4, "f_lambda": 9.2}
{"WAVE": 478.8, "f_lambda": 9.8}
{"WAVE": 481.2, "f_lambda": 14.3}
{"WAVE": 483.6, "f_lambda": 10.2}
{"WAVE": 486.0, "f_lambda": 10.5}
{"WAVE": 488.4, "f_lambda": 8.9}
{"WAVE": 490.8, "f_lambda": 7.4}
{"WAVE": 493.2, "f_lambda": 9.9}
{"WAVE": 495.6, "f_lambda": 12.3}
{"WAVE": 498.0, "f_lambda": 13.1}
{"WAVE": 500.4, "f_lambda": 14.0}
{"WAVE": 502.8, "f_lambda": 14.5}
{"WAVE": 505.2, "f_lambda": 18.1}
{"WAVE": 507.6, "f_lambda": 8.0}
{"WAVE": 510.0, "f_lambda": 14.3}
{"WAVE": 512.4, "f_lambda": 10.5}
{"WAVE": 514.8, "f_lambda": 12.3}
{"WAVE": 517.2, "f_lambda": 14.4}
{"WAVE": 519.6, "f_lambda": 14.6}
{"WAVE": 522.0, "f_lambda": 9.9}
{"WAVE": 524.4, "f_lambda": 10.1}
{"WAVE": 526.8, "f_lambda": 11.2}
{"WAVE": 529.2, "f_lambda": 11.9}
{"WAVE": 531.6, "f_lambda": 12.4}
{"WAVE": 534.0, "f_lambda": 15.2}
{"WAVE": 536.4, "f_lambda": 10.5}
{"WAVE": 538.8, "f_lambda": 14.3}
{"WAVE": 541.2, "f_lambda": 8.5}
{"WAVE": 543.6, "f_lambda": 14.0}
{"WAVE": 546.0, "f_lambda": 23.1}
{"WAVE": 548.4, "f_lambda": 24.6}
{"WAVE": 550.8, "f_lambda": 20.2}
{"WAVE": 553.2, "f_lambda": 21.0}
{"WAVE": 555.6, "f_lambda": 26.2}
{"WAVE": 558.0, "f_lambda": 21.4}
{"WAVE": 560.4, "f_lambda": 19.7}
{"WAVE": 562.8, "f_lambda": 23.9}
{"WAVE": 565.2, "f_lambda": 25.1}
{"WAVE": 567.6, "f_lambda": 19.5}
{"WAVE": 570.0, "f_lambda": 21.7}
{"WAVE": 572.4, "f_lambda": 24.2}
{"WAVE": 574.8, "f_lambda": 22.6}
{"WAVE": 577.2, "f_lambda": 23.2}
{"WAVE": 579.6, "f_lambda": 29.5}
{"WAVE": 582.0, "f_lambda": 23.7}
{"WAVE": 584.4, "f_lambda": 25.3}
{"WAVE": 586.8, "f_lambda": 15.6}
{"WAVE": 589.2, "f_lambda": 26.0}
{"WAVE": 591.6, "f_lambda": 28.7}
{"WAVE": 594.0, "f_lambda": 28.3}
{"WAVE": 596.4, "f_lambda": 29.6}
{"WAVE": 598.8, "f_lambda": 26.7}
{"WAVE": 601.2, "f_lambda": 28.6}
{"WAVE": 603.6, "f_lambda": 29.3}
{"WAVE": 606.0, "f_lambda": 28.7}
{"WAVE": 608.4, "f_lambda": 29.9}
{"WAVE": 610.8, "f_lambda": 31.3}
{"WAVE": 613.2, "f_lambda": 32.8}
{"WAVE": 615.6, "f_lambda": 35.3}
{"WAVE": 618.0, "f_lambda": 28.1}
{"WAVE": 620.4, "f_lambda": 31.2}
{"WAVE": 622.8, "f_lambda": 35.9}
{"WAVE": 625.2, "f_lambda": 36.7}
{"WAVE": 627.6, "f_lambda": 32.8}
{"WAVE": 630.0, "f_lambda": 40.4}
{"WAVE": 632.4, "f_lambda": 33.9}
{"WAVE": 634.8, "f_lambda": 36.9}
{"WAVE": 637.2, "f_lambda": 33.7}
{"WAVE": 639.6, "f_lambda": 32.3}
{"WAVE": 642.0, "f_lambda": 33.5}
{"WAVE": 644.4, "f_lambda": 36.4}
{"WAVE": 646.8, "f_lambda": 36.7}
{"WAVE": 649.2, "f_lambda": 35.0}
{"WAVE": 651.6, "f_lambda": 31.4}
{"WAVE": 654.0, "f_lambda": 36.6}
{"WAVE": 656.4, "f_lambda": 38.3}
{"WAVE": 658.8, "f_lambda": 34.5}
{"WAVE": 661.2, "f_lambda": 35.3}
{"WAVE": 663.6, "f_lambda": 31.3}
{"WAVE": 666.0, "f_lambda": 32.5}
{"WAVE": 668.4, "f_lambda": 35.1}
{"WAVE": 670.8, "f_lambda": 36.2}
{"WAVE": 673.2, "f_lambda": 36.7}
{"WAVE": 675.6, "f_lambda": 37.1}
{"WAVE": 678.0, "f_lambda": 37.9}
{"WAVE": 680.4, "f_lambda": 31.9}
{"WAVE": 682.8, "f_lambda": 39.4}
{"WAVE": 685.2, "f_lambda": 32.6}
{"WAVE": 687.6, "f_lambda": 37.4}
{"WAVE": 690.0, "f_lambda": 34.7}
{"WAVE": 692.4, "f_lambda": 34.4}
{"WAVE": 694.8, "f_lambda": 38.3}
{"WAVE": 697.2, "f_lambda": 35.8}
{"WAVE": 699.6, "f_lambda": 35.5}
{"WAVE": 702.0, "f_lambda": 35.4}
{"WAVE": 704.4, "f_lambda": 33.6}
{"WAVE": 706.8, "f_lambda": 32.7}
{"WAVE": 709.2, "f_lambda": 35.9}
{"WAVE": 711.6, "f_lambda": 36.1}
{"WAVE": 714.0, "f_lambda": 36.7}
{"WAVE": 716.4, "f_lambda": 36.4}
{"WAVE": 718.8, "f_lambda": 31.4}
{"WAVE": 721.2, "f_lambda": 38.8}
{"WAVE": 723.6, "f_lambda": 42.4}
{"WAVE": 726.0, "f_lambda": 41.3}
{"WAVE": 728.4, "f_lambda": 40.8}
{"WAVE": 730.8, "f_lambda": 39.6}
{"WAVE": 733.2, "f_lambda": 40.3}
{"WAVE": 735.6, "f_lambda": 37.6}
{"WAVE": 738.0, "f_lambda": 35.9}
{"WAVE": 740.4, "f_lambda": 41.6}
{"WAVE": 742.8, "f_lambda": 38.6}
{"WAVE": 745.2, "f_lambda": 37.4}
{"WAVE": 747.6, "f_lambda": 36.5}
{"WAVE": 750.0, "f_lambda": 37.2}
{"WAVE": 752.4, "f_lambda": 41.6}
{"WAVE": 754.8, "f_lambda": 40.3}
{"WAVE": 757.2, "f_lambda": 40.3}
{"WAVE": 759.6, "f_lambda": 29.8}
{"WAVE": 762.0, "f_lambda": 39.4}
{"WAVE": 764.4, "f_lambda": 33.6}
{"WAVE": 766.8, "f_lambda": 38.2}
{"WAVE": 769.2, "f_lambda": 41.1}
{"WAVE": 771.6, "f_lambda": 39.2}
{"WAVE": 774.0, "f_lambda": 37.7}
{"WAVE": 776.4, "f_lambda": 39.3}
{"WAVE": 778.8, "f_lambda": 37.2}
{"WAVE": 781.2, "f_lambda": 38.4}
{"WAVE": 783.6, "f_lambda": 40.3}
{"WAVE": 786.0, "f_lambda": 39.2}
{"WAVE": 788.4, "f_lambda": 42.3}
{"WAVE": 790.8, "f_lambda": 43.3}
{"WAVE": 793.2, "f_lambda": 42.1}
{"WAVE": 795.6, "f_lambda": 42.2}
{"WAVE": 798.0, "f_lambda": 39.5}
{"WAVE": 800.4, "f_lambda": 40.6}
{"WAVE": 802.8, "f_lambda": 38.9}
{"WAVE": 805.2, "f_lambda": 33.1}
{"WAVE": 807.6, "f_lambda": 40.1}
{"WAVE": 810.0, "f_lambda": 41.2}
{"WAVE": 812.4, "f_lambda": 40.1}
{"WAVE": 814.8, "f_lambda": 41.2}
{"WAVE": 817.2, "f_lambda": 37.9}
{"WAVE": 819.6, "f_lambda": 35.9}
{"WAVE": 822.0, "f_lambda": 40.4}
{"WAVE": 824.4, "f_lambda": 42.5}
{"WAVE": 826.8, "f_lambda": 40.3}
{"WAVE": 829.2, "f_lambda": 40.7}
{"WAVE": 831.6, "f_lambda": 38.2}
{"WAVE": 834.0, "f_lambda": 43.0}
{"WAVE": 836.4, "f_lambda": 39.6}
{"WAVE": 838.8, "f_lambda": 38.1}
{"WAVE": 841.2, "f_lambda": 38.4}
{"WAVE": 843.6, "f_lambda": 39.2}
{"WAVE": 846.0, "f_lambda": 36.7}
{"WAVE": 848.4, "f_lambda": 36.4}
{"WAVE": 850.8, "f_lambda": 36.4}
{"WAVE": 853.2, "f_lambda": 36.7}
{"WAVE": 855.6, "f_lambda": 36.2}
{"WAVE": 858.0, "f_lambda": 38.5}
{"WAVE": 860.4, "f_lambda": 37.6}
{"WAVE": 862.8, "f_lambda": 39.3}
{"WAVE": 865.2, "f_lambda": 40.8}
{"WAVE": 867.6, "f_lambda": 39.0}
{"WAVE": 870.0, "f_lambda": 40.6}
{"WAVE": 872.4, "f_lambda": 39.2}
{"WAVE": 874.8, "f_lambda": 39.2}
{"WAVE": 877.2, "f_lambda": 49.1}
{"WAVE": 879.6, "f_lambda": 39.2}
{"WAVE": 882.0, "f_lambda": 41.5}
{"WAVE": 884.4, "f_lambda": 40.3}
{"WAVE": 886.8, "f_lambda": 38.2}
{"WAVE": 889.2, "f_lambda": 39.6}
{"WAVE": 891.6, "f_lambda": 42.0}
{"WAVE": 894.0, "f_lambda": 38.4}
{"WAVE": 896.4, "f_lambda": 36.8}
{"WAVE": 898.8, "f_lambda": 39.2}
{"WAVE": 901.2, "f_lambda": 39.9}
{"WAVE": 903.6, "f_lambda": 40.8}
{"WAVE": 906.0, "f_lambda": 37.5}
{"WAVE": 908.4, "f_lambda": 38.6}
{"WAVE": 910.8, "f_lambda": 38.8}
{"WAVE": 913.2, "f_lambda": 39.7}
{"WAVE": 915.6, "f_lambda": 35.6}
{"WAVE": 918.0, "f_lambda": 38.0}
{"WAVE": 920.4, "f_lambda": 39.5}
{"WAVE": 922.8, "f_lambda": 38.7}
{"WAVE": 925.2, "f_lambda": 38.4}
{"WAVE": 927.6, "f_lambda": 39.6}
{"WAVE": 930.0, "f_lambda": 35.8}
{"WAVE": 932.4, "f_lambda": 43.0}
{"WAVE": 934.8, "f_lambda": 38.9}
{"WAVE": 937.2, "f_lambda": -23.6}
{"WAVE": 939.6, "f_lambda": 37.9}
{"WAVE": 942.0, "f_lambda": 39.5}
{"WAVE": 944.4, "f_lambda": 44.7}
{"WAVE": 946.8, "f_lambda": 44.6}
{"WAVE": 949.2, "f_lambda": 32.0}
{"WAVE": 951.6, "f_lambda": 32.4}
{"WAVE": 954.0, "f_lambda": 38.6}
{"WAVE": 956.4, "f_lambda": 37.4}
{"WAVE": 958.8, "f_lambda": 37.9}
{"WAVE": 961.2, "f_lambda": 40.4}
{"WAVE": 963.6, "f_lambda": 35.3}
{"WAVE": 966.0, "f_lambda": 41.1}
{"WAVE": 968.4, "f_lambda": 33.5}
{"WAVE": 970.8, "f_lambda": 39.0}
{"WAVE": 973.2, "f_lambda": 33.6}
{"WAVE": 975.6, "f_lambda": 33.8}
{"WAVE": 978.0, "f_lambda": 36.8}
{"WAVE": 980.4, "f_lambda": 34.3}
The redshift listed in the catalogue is 0.36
